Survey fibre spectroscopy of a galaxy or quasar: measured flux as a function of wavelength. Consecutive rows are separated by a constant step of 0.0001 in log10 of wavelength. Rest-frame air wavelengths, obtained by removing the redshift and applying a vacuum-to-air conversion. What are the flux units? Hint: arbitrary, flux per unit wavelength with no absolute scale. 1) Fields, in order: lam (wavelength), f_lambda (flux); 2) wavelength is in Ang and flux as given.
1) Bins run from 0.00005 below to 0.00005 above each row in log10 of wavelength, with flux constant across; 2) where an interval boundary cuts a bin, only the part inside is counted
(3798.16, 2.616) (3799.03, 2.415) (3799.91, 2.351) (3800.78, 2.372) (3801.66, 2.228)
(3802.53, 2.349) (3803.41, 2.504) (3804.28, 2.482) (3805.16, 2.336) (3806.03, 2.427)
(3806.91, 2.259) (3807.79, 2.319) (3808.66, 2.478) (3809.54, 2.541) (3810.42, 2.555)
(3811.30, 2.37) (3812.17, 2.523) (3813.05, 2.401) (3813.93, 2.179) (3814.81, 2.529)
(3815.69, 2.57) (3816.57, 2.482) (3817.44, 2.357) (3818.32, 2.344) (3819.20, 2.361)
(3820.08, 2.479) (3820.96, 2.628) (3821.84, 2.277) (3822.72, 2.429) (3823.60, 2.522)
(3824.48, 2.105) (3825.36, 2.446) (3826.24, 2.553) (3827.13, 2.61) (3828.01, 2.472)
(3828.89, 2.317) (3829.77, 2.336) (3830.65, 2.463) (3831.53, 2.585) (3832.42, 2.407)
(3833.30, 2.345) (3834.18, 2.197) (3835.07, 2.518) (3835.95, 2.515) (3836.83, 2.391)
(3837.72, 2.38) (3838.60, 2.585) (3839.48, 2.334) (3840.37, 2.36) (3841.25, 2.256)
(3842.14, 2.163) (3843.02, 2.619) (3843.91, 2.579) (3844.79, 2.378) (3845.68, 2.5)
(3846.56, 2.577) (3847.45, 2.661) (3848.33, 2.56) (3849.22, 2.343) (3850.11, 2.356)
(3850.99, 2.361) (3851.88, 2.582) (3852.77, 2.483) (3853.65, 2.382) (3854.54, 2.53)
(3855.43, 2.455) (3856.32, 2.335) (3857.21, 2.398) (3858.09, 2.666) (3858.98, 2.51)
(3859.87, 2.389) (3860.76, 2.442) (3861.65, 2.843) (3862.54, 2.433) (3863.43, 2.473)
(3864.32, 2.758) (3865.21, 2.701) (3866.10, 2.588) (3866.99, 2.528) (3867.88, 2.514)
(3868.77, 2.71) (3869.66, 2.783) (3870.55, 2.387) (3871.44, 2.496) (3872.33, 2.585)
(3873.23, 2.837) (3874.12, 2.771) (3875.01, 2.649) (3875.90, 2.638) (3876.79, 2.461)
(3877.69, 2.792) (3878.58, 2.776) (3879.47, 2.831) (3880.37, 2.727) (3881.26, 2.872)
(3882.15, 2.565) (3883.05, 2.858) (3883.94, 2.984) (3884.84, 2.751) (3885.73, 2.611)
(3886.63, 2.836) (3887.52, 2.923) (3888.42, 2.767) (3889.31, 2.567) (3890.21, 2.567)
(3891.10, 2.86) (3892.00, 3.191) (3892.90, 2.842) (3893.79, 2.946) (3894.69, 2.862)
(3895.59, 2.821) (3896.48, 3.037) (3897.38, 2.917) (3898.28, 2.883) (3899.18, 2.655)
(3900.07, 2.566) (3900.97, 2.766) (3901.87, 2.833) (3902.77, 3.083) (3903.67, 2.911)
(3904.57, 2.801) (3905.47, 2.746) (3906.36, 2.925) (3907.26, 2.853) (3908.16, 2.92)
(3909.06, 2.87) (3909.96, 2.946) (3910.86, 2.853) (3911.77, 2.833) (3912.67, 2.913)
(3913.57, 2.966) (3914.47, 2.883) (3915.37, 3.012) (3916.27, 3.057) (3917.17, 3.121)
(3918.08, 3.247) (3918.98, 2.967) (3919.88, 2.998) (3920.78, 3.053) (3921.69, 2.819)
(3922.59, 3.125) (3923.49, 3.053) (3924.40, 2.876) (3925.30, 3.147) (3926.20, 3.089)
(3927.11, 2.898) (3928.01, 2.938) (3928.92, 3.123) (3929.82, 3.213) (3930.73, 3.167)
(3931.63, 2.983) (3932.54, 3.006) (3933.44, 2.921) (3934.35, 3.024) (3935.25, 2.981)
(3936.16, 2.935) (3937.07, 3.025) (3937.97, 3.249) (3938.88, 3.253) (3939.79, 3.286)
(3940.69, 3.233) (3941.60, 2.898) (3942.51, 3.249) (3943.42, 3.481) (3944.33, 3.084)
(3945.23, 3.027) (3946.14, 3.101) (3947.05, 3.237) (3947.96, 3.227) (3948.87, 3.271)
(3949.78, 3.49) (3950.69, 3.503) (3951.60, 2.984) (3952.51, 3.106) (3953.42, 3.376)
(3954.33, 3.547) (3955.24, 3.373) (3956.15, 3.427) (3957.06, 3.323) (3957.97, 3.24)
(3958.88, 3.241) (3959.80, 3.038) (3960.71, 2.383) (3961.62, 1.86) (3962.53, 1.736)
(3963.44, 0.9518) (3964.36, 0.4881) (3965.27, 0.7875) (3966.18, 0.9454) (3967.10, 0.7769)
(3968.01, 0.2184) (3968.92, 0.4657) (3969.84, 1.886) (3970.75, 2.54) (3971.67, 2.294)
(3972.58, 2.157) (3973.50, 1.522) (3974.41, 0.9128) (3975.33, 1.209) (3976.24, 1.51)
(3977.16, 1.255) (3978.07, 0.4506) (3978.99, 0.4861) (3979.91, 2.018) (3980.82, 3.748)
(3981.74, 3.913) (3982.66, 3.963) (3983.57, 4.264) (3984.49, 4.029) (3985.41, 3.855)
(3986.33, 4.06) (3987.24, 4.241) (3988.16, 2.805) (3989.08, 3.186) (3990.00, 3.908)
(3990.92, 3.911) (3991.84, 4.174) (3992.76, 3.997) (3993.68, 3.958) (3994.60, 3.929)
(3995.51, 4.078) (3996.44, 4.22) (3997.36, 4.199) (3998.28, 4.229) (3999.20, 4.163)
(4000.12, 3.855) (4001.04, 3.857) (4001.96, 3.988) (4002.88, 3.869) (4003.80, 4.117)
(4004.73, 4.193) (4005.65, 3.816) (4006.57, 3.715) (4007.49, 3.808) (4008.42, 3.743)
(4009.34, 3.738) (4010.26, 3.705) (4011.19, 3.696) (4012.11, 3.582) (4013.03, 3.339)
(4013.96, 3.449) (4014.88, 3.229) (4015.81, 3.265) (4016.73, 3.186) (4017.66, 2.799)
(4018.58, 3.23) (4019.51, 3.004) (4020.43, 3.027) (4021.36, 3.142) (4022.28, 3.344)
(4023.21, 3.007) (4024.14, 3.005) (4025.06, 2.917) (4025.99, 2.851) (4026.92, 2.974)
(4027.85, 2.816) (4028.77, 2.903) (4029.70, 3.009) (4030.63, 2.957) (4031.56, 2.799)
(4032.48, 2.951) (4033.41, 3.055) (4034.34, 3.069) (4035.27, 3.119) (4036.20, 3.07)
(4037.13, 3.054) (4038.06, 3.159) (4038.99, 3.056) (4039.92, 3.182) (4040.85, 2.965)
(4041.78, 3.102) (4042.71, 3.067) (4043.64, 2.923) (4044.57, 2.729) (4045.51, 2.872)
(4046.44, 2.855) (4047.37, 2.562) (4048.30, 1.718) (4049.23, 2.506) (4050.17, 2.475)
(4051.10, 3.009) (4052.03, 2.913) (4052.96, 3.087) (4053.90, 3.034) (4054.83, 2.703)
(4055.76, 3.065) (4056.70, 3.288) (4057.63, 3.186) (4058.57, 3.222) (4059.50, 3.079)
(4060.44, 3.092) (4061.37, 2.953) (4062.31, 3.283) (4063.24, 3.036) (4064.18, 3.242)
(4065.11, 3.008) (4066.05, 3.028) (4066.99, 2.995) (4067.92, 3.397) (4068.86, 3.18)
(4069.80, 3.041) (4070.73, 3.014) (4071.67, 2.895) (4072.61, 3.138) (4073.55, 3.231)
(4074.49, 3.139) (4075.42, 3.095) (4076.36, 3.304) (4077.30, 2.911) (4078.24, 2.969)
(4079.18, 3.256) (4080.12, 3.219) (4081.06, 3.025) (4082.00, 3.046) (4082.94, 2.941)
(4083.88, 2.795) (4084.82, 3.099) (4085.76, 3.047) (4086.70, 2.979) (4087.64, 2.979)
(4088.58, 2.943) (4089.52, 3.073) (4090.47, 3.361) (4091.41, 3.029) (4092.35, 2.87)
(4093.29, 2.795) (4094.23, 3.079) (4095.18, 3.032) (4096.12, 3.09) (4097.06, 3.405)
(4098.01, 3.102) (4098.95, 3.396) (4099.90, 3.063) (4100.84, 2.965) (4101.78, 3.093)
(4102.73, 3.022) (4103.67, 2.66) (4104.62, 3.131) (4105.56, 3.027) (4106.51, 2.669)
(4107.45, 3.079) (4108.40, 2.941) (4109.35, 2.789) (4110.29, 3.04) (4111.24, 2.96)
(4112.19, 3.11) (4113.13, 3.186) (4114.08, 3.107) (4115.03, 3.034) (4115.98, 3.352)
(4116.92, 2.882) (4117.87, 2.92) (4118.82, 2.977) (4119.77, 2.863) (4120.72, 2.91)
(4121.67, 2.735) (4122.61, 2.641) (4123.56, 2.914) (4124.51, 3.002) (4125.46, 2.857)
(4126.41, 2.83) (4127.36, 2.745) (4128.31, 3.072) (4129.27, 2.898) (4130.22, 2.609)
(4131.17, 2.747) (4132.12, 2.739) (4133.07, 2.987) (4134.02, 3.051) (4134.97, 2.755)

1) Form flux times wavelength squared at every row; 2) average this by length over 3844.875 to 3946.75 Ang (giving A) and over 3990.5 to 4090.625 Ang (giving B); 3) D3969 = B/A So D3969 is 1.2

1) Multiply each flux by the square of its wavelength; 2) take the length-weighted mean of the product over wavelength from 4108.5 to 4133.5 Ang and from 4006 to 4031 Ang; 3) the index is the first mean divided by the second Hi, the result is 0.95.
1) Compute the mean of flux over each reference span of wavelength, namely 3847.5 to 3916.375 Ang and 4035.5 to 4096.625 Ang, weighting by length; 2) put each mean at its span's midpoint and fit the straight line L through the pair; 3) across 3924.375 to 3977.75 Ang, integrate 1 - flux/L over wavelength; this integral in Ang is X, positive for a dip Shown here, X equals 4.6 Ang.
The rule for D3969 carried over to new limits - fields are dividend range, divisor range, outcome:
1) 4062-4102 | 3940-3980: 1.44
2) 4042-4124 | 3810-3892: 1.33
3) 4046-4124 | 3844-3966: 1.17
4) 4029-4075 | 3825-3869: 1.34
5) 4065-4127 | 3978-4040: 0.92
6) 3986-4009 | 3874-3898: 1.48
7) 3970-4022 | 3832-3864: 1.45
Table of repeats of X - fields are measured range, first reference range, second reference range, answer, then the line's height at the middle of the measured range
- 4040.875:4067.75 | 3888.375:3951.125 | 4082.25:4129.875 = 0.5 Ang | 2.99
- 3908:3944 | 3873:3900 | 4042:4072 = -2.7 Ang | 2.83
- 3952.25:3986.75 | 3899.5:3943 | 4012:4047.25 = 8.6 Ang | 3.01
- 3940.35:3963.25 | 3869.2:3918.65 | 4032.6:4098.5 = -1.5 Ang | 2.89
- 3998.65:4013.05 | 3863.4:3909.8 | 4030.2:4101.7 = -4.5 Ang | 2.93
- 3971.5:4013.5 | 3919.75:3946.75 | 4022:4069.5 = -4.6 Ang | 3.02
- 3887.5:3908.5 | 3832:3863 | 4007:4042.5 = -1.5 Ang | 2.66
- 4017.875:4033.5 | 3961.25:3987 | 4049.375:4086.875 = -2.7 Ang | 2.56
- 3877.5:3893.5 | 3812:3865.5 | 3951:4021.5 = -1.1 Ang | 2.62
